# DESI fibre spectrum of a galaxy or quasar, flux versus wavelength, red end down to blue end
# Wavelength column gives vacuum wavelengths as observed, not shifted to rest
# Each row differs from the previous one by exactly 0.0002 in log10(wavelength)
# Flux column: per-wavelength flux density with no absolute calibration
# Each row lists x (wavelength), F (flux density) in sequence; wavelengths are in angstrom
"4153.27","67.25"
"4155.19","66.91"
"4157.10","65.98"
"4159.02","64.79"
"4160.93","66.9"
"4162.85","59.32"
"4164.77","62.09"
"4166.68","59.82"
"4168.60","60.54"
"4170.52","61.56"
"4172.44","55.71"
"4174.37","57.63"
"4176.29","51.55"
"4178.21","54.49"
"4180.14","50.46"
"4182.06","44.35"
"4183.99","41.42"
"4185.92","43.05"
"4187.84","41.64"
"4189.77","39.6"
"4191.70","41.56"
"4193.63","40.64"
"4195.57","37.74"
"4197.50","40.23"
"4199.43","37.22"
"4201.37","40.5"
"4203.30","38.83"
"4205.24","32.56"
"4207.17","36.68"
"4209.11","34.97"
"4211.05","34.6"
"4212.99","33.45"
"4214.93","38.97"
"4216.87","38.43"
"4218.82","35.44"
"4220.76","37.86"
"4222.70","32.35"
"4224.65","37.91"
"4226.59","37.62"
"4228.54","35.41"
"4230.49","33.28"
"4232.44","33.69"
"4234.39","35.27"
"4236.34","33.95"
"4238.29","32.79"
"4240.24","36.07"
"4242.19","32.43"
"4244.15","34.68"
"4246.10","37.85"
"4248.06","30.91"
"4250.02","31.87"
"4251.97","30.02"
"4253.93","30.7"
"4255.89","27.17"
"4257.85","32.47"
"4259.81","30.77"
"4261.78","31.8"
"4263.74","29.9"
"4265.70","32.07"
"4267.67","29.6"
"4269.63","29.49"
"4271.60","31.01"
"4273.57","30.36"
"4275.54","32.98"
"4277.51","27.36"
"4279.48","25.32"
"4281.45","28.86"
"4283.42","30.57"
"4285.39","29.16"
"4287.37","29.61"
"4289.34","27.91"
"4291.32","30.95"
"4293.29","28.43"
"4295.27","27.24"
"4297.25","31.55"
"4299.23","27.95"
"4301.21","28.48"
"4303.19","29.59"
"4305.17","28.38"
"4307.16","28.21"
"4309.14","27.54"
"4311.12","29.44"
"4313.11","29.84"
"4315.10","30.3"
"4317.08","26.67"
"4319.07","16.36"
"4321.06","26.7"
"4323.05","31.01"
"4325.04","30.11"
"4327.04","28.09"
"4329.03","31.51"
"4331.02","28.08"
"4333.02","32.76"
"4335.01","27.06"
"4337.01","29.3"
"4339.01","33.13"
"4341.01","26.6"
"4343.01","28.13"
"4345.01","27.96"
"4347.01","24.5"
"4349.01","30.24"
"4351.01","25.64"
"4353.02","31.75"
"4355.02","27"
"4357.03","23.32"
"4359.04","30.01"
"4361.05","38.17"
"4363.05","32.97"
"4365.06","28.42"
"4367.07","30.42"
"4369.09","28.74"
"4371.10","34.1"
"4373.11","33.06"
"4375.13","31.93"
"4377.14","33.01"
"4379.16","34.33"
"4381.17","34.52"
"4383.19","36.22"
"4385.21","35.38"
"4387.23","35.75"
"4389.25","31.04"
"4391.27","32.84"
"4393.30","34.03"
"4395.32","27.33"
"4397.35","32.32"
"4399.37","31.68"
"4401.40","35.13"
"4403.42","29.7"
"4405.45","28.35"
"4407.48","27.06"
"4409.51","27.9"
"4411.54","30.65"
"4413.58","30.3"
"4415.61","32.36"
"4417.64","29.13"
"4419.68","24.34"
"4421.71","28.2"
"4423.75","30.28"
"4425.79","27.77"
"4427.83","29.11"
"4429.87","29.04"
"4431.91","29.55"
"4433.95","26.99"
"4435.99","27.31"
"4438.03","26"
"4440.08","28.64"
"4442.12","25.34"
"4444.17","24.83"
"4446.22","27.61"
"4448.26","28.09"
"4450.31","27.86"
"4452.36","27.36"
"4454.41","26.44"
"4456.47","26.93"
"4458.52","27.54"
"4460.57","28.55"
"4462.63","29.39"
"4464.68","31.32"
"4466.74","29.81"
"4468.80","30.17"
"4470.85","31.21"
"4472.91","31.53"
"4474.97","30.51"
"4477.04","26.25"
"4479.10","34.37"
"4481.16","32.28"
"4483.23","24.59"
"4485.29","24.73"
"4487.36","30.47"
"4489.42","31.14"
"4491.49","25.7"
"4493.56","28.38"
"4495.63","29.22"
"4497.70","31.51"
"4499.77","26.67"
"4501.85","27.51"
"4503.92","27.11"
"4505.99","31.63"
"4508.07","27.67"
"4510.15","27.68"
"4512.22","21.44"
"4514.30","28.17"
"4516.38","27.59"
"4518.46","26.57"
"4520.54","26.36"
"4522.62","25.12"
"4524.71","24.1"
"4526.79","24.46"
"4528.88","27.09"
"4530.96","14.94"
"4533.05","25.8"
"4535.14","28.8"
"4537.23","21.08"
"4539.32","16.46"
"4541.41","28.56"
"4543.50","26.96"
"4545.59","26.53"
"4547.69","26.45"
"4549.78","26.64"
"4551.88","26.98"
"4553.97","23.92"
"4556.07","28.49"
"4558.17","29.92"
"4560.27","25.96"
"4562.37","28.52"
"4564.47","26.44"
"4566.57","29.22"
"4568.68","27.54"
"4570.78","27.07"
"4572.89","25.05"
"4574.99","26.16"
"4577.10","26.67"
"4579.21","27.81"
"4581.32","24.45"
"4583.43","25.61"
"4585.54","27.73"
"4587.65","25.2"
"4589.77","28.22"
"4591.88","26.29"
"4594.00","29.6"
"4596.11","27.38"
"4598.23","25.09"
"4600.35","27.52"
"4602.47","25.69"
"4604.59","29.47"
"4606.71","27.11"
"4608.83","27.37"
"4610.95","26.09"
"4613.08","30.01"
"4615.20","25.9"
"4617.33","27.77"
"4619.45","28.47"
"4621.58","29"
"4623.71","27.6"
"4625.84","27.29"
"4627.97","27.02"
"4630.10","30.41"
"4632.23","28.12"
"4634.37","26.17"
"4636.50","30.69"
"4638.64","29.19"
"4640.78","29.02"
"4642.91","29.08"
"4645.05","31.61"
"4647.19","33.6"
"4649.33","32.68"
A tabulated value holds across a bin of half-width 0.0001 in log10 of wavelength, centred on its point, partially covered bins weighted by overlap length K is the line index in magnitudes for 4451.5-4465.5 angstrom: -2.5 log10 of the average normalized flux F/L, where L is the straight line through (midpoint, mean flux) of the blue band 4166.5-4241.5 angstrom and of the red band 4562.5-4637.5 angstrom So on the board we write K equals 0.146 mag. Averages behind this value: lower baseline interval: 41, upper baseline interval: 27.4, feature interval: 28.2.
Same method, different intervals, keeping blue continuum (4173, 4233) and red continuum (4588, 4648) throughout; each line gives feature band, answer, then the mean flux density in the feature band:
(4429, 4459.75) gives 0.209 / 27.3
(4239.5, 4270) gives 0.209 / 31.7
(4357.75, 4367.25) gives 0.114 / 31.9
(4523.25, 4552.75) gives 0.230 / 24.6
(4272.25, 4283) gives 0.284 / 29.1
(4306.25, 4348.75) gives 0.274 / 28.3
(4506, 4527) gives 0.183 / 26.3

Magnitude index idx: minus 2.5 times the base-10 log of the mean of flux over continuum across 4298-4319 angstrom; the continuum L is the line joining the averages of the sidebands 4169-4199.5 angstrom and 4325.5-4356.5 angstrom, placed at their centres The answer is 0.15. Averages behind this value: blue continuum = 46.7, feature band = 28.1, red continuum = 28.7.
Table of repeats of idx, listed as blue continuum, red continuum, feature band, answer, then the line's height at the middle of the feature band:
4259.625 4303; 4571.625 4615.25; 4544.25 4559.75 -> 0.01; 27.3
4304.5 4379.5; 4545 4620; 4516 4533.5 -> 0.13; 27.6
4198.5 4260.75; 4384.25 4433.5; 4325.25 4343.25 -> 0.09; 32.1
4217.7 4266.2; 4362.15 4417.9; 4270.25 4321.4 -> 0.15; 32.8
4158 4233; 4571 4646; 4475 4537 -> 0.17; 31.7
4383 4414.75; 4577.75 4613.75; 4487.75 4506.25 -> 0.02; 29.3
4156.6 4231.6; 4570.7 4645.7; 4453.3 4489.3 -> 0.14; 33.3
